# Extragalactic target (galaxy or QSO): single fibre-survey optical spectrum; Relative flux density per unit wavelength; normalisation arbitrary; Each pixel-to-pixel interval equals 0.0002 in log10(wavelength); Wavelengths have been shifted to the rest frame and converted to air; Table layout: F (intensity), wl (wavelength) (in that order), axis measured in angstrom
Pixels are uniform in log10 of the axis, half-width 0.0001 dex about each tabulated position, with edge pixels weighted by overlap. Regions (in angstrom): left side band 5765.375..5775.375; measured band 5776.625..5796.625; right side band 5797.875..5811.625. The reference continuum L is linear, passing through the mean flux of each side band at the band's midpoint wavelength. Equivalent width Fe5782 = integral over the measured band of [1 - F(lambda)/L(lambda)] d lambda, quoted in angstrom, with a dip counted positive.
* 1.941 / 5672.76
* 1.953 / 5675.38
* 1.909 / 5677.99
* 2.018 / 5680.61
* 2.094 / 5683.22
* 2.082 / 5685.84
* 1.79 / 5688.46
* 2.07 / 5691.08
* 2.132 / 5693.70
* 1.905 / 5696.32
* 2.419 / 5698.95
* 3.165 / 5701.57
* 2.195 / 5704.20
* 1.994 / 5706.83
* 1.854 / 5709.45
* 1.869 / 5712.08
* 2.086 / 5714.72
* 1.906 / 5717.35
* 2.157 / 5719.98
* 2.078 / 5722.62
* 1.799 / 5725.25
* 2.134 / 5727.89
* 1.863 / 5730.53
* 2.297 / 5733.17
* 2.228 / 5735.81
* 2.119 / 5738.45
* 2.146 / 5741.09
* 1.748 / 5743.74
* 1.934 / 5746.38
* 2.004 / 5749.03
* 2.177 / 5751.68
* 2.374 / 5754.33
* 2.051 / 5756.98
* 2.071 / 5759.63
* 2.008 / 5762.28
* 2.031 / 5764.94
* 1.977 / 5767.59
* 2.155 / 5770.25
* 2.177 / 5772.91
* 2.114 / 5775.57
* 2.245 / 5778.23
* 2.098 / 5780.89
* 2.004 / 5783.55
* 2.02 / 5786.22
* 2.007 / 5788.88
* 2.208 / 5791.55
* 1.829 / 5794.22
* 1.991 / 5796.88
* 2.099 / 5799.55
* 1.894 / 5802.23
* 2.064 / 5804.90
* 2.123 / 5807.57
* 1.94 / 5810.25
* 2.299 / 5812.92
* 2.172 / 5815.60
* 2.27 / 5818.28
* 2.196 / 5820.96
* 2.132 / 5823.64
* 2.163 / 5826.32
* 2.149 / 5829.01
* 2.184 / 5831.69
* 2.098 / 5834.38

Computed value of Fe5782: 0.1 angstrom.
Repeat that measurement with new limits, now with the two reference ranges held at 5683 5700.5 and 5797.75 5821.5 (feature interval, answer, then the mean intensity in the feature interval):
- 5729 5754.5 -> 0.24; 2.08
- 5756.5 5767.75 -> 0.37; 2.03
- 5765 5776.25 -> 0.03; 2.1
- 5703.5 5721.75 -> 0.74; 2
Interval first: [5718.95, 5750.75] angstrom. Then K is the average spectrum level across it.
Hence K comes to 2.04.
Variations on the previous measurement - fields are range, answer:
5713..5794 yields 2.07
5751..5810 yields 2.07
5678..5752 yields 2.08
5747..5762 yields 2.12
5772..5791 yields 2.1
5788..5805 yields 2.01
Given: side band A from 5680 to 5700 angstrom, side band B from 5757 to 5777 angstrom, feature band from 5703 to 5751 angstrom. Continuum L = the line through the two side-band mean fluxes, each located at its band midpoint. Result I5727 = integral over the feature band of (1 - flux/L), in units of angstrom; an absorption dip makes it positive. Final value 1.01 angstrom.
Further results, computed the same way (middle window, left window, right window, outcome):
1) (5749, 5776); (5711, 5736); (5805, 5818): -0.4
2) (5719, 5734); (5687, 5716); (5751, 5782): 0.6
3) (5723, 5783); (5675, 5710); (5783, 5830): 0.7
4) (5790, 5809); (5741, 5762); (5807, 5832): 0.9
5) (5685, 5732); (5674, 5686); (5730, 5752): -1.3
